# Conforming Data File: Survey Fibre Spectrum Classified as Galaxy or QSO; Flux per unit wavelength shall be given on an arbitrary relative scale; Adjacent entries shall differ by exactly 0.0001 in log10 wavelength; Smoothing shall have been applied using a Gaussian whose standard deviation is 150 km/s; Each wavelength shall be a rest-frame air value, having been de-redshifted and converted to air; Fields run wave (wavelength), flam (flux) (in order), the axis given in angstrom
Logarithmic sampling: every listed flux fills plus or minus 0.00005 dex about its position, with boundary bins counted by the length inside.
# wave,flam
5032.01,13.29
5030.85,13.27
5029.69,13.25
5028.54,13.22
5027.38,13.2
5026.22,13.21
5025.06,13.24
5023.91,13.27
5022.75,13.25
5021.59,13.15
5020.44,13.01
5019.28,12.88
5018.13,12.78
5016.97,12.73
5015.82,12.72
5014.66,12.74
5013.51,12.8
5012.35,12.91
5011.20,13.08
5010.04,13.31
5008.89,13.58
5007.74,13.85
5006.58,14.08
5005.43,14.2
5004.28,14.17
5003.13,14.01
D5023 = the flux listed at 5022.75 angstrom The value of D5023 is 13.25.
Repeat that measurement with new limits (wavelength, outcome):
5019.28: 12.88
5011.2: 13.08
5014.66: 12.74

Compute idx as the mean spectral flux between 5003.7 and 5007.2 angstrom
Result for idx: 14.1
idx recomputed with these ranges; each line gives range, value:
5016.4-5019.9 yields 12.8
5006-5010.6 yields 13.7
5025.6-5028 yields 13.2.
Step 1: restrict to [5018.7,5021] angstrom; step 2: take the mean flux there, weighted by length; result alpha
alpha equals 13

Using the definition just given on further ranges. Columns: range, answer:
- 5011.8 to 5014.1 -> 12.8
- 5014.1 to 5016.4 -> 12.7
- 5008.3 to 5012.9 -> 13.2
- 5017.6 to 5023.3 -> 13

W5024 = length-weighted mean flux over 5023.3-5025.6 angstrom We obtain 13.3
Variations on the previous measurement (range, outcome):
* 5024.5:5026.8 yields 13.2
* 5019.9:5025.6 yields 13.2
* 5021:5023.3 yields 13.2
